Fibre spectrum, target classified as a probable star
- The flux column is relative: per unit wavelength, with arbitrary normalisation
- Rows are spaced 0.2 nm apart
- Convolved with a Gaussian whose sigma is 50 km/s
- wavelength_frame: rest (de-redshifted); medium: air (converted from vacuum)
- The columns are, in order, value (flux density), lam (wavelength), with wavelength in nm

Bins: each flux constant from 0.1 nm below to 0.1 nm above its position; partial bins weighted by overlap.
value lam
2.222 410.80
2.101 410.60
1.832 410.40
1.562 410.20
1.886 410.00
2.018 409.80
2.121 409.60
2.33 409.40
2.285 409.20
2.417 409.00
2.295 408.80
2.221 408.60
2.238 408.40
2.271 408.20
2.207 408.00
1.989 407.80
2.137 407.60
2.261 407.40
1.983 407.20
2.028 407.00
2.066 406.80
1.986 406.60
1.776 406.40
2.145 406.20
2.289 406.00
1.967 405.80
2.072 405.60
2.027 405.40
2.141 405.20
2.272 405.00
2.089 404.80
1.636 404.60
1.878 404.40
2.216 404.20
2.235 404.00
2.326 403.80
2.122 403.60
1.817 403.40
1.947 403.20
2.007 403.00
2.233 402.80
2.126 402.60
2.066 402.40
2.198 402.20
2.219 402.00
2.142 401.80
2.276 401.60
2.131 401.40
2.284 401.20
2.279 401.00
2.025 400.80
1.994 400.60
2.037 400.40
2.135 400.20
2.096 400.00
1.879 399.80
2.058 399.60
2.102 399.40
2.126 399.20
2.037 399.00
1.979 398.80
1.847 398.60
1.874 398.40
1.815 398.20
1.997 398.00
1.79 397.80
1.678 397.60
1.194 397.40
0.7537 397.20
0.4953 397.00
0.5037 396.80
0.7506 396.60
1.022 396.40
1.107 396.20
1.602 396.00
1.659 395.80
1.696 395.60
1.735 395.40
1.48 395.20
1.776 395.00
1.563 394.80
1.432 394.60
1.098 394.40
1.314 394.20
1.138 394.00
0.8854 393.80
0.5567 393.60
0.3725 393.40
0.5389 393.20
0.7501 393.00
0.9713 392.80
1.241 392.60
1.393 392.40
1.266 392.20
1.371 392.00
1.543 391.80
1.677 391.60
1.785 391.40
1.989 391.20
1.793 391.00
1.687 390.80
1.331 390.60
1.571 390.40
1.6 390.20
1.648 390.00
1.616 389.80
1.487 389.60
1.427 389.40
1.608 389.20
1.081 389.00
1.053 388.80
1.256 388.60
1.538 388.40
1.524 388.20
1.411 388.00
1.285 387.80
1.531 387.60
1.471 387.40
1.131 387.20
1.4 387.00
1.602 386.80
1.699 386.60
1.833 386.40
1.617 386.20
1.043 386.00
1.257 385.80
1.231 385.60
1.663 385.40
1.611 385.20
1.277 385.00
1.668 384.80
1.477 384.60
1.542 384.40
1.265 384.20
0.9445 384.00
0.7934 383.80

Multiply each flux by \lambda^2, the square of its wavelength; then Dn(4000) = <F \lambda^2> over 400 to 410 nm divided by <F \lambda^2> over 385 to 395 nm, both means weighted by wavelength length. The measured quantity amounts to 1.7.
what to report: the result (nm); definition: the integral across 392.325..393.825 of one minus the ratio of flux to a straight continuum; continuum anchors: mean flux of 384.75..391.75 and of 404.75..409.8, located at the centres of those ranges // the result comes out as 0.75 nm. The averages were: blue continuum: 1.5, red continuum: 2.14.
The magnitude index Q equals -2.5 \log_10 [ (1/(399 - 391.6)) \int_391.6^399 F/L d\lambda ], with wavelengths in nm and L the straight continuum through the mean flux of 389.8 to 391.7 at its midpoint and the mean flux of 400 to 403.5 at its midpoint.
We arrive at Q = 0.39 mag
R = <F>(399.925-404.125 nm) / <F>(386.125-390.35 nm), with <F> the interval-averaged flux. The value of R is 1.45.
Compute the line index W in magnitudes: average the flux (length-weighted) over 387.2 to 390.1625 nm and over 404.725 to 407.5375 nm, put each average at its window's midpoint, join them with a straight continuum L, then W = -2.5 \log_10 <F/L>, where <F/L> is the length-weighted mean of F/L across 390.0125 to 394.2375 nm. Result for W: 0.20 mag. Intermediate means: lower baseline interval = 1.42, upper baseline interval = 2.08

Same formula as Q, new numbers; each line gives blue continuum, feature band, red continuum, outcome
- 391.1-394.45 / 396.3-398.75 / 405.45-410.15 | 0.126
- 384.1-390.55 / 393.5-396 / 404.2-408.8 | 0.234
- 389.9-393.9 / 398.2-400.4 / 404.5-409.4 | -0.177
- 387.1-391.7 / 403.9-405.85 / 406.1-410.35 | -0.032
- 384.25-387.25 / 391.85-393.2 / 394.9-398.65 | 0.253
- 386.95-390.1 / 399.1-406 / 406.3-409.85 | -0.087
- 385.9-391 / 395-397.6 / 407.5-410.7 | 0.374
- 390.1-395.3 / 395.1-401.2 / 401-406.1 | 0.039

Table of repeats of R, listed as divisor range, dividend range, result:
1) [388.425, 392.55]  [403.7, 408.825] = 1.40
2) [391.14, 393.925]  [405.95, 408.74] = 1.83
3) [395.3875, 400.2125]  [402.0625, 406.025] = 1.31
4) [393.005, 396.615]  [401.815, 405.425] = 1.73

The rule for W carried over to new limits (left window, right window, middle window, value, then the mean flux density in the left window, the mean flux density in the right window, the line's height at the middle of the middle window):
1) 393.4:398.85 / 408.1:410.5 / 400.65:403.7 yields -0.24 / 1.34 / 2.12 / 1.7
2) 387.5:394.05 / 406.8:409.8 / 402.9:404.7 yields -0.03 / 1.33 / 2.19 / 1.97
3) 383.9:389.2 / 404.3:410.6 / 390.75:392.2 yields -0.07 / 1.4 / 2.08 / 1.56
